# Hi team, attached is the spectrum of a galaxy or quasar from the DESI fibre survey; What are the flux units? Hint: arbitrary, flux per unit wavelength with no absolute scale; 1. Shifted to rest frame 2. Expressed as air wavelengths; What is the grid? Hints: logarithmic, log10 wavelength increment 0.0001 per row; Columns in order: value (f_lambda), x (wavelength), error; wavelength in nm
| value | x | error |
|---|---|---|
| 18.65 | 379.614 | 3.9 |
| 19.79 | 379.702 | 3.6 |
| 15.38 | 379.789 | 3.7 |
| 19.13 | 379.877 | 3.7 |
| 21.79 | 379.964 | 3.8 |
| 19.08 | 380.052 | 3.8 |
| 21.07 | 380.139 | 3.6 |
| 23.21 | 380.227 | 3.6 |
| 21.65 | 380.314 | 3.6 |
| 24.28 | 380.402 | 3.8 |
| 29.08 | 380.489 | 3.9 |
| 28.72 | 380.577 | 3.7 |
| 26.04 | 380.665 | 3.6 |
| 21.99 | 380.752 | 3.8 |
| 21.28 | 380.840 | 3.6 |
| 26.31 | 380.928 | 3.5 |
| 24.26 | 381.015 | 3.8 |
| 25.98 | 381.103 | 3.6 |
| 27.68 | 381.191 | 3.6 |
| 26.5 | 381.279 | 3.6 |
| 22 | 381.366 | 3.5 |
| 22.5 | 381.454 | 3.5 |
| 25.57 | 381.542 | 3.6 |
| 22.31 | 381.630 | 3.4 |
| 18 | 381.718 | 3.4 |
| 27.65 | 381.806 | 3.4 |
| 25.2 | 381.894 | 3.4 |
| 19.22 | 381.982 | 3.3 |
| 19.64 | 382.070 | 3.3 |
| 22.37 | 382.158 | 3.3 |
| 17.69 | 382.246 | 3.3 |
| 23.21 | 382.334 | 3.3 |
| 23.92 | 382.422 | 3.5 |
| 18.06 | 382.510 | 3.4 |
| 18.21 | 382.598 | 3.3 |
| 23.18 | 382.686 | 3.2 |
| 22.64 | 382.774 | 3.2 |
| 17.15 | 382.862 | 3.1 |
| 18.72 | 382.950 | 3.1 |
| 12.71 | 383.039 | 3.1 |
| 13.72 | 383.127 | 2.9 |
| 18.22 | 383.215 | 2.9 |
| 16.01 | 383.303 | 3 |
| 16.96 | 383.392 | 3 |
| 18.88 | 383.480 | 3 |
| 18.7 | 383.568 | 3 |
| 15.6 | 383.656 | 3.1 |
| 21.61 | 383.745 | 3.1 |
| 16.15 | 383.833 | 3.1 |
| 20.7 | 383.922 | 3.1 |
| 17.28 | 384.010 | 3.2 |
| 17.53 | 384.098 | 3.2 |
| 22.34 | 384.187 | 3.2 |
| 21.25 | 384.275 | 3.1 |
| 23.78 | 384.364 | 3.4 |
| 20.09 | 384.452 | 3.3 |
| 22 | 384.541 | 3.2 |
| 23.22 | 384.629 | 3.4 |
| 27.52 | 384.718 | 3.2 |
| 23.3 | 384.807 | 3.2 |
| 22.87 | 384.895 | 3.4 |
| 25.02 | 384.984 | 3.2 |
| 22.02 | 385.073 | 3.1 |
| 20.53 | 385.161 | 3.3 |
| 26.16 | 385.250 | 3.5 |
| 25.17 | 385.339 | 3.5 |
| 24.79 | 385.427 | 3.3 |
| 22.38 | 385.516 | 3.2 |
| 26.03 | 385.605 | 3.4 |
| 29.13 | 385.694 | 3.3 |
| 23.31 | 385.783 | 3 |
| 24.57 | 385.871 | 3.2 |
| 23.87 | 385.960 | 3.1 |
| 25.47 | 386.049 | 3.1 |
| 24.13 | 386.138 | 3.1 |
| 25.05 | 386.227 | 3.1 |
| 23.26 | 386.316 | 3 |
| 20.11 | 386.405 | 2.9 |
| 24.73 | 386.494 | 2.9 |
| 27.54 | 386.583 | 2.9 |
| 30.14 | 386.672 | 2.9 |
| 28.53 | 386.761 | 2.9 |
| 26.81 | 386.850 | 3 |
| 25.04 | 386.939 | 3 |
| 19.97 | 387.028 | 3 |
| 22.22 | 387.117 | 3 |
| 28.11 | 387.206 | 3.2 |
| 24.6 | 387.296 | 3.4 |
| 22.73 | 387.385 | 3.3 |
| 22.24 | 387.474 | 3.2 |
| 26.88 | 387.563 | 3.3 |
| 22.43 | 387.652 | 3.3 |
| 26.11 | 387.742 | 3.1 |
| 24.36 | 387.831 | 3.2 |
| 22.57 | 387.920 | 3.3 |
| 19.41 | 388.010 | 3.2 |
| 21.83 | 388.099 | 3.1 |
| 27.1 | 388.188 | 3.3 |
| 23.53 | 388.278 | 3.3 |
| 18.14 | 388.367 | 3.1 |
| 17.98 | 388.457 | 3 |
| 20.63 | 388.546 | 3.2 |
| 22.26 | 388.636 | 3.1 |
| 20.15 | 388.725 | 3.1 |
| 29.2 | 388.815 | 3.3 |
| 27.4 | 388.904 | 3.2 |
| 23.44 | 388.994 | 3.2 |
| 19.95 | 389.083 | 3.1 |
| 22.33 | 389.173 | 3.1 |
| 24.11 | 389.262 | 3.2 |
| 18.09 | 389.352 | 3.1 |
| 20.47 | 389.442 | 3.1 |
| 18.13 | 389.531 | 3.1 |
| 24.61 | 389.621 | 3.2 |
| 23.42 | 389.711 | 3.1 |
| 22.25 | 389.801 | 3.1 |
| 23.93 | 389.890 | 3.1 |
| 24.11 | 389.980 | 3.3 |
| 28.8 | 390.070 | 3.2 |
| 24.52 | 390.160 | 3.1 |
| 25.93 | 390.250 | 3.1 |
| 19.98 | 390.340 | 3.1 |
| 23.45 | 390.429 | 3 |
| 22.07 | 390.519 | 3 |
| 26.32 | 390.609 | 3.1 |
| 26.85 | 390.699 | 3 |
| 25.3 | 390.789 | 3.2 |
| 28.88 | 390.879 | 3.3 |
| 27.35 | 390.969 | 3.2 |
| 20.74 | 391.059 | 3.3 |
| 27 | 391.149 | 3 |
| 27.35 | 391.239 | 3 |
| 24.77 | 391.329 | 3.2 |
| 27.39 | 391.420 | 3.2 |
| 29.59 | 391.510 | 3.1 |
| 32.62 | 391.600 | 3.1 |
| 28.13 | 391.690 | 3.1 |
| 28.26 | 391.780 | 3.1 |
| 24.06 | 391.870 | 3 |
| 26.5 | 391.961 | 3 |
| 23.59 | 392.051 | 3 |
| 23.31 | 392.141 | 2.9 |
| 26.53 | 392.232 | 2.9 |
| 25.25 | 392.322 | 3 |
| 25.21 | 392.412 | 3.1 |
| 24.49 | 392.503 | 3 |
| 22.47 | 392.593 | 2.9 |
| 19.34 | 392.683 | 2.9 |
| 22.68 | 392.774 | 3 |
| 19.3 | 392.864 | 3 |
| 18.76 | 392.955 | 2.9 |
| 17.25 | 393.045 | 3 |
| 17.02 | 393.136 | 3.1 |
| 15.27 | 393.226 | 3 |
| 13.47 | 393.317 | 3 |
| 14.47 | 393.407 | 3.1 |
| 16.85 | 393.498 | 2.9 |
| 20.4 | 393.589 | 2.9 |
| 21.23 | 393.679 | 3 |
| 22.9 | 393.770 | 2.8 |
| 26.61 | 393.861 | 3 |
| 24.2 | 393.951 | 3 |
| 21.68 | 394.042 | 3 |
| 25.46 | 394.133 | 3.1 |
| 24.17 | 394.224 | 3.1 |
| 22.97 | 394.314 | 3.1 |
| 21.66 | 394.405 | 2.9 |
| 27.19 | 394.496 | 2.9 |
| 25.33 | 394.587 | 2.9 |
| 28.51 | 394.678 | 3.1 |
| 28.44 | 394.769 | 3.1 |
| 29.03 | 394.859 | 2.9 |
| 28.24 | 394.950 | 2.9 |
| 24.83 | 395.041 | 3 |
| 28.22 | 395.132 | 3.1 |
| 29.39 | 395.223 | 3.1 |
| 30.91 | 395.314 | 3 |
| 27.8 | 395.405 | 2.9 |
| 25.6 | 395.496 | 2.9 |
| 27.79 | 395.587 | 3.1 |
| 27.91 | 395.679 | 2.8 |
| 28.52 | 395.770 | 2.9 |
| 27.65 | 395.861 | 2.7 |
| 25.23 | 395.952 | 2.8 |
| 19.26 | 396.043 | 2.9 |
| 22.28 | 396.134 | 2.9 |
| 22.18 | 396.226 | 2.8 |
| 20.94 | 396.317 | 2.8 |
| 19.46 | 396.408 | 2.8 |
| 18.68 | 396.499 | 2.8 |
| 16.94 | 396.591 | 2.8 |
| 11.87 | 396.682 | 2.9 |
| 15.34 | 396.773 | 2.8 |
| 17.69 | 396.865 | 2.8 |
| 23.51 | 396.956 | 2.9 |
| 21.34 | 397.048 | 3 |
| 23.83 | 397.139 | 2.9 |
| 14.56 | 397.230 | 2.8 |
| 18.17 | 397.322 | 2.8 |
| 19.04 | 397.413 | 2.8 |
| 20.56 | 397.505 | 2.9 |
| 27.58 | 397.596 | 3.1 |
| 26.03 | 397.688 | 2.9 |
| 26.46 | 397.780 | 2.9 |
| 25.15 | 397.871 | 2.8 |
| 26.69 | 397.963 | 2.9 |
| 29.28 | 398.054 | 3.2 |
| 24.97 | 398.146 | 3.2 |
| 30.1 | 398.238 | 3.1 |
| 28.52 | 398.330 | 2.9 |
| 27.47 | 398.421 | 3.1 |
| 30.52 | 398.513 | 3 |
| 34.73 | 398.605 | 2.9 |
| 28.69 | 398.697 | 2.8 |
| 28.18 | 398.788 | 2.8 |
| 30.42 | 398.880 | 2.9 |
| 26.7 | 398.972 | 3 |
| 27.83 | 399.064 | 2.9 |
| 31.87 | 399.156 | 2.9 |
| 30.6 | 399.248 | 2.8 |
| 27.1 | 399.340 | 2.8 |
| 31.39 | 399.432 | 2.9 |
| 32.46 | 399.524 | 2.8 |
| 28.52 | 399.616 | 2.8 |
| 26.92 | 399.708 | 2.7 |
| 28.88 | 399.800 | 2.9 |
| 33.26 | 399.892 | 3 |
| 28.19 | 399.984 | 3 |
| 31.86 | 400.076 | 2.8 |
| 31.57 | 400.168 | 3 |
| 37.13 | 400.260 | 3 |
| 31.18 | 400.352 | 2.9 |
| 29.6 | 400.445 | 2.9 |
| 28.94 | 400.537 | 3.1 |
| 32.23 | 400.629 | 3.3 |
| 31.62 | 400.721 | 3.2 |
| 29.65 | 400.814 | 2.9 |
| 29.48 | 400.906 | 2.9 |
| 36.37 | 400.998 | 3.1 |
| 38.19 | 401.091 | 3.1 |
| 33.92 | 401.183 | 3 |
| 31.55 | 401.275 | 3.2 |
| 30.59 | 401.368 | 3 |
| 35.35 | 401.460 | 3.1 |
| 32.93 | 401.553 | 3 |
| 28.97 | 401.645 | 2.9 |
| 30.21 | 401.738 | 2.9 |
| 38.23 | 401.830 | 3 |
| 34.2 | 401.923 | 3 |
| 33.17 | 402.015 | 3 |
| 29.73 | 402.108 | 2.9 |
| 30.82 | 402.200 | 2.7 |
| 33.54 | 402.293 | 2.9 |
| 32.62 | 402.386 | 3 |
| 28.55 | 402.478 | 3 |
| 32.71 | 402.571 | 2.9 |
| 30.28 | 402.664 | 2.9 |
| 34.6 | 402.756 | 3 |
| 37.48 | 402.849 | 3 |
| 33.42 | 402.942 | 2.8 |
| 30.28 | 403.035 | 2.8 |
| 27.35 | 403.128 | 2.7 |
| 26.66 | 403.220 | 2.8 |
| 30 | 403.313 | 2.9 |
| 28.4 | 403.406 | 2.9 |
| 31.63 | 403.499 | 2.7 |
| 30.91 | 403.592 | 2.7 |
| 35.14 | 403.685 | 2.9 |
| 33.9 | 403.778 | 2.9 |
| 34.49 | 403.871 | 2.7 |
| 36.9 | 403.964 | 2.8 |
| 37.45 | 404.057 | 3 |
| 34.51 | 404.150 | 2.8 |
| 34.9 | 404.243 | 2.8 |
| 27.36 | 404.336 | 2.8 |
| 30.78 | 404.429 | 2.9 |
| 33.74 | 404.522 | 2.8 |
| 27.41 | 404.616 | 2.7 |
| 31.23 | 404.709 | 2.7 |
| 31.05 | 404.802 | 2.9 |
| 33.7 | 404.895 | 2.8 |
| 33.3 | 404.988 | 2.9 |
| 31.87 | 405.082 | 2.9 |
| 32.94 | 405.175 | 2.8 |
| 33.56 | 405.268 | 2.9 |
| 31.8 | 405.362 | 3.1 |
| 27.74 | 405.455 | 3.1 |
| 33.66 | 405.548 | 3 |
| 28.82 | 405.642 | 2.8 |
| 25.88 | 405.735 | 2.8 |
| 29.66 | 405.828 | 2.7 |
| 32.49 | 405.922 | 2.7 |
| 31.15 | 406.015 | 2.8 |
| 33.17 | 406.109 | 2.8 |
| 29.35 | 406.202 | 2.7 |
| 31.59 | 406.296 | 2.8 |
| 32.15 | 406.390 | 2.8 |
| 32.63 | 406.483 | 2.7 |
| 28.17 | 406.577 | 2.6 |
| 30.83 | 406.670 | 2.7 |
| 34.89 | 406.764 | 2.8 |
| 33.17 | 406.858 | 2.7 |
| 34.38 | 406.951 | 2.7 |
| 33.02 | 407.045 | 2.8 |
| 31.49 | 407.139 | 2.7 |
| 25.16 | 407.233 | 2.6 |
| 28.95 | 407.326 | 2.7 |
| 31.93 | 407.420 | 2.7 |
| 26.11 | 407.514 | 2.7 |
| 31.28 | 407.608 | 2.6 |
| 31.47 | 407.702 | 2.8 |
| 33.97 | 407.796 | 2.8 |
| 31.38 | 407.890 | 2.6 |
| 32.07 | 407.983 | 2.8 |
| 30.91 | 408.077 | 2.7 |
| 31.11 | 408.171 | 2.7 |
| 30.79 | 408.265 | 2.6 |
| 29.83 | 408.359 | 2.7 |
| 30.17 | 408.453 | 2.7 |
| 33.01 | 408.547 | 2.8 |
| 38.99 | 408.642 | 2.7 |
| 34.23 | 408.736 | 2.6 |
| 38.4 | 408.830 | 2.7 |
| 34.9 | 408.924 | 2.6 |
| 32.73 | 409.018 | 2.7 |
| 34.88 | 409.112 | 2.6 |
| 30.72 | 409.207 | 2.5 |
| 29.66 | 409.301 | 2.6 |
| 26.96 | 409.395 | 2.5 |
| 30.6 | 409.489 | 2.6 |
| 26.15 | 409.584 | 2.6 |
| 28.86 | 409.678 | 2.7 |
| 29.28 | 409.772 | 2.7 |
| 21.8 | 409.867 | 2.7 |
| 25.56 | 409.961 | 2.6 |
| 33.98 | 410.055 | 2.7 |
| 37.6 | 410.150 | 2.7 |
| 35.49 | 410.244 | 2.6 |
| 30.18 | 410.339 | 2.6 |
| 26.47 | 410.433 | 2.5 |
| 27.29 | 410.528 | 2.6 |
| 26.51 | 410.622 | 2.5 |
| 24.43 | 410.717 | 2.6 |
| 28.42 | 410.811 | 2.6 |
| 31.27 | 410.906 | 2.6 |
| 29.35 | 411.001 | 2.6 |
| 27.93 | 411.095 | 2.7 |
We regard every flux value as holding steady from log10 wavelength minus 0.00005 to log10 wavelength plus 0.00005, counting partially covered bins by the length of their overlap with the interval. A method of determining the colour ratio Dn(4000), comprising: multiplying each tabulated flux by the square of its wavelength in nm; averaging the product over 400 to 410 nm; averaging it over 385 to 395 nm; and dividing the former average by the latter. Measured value 1.43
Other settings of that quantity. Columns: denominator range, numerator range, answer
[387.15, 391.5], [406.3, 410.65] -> 1.44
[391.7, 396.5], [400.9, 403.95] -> 1.43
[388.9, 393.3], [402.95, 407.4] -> 1.42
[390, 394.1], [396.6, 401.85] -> 1.25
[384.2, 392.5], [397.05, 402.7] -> 1.29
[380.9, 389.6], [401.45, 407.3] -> 1.56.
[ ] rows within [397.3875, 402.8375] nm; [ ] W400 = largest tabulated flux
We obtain 38.23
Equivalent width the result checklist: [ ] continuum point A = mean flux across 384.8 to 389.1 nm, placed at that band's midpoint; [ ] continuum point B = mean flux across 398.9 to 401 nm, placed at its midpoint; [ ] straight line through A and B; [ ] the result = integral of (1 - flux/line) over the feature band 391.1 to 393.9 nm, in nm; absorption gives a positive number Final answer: 0.39 nm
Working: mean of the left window 24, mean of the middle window 22.9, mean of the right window 30.5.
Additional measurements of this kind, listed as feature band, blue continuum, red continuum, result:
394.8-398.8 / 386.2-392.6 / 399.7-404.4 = 0.60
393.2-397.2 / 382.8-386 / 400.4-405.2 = 0.66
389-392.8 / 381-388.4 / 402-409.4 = 0.11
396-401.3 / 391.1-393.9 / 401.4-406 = 0.23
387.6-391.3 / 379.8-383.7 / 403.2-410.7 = 0.15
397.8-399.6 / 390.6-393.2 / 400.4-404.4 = 0.03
